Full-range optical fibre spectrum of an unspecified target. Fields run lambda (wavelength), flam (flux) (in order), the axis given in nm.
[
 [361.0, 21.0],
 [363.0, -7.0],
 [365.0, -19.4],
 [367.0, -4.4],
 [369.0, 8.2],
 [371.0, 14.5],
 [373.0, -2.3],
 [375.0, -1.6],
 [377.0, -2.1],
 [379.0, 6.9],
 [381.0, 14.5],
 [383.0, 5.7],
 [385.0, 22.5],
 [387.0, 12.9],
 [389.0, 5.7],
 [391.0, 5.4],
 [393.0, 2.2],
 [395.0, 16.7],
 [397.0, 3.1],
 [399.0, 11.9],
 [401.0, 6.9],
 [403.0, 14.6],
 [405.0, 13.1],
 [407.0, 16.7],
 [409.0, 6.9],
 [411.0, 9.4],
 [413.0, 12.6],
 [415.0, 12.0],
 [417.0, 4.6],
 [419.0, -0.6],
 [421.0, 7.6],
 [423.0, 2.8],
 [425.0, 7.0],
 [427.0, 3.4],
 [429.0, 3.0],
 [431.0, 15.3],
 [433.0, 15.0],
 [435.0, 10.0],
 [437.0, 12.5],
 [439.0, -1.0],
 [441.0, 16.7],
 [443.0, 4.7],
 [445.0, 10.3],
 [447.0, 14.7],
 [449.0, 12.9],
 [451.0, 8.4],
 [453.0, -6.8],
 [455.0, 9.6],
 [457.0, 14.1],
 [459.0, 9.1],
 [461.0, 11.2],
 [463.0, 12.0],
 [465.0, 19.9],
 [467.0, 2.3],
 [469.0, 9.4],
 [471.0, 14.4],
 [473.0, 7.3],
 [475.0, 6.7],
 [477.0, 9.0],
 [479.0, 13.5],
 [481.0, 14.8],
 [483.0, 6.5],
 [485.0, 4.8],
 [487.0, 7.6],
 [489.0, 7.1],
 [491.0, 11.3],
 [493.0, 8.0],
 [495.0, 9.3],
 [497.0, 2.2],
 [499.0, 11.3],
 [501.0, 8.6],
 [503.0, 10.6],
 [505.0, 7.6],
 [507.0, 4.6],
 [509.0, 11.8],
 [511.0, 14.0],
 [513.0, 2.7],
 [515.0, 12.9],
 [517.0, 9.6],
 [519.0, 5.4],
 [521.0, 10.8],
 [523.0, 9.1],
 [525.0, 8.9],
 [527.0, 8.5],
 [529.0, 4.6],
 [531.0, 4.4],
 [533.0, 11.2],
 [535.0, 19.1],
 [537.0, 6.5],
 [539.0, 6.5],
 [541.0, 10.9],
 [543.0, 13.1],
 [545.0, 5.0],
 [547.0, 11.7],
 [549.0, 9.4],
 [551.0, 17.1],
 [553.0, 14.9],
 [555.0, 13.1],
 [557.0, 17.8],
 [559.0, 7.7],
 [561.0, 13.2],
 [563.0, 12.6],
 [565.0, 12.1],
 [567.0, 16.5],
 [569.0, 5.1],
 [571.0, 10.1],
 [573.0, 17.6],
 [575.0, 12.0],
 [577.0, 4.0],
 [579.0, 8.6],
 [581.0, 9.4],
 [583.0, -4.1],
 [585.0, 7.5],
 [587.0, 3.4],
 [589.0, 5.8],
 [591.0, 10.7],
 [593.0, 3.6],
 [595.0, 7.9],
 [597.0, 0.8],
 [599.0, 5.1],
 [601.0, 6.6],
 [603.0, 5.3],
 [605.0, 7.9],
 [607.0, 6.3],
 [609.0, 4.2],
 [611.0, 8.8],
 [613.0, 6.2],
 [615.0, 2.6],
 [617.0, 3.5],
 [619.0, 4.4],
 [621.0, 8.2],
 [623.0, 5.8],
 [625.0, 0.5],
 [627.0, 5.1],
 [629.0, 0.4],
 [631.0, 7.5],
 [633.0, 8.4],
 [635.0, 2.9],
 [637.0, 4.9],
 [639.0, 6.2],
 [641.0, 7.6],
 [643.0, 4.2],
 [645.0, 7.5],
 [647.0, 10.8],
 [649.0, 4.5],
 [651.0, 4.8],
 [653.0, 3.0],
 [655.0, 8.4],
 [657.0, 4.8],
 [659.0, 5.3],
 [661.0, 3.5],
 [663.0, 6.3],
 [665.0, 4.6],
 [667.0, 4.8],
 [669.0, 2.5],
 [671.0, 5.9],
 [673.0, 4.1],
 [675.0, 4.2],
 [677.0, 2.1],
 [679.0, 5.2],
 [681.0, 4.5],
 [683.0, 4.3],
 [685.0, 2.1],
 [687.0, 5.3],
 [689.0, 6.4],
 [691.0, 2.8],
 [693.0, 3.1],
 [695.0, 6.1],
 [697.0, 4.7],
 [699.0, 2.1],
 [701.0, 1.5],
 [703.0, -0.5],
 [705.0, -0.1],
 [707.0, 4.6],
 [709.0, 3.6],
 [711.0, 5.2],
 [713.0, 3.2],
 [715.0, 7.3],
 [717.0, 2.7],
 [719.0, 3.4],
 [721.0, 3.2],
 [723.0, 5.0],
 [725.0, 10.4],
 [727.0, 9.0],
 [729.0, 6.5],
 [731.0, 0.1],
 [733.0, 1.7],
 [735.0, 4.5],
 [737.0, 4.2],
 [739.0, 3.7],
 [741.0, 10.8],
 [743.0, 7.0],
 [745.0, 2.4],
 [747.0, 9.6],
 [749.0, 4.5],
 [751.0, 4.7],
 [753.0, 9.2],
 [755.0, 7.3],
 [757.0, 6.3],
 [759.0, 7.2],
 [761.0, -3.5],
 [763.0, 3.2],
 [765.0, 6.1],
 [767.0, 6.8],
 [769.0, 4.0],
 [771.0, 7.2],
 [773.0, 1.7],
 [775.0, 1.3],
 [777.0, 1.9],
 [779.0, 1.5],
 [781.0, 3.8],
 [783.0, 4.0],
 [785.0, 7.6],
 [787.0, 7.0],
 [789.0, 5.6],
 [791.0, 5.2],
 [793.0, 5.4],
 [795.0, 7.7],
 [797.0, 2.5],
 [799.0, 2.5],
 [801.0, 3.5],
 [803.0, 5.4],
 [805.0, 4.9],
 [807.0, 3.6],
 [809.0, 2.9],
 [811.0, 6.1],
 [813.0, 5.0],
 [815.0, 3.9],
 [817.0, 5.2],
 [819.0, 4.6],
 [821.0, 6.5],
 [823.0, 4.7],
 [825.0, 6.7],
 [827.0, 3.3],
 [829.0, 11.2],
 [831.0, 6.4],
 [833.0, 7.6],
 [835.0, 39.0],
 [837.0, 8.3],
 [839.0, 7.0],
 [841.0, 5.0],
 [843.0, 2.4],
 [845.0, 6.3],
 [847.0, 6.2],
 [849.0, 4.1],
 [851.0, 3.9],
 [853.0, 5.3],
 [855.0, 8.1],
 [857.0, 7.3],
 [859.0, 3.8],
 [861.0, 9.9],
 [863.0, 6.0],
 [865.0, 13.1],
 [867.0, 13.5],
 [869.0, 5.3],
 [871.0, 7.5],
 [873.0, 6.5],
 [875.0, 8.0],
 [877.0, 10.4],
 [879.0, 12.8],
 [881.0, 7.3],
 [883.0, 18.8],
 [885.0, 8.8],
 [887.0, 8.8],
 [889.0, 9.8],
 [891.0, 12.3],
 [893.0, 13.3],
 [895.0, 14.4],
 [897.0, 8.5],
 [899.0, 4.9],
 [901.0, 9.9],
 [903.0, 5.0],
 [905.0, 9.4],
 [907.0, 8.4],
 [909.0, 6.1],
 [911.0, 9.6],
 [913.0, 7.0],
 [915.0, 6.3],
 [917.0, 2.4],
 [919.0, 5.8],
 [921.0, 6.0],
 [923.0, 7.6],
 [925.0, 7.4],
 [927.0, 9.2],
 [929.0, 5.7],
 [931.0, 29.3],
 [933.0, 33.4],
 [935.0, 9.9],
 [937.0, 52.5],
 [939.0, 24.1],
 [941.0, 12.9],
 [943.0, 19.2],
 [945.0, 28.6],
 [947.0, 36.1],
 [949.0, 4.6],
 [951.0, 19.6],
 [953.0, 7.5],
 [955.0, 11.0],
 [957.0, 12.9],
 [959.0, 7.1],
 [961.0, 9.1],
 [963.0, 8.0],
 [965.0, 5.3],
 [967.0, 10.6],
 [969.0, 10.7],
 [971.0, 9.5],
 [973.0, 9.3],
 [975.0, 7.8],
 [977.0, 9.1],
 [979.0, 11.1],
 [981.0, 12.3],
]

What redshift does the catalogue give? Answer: 1.24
